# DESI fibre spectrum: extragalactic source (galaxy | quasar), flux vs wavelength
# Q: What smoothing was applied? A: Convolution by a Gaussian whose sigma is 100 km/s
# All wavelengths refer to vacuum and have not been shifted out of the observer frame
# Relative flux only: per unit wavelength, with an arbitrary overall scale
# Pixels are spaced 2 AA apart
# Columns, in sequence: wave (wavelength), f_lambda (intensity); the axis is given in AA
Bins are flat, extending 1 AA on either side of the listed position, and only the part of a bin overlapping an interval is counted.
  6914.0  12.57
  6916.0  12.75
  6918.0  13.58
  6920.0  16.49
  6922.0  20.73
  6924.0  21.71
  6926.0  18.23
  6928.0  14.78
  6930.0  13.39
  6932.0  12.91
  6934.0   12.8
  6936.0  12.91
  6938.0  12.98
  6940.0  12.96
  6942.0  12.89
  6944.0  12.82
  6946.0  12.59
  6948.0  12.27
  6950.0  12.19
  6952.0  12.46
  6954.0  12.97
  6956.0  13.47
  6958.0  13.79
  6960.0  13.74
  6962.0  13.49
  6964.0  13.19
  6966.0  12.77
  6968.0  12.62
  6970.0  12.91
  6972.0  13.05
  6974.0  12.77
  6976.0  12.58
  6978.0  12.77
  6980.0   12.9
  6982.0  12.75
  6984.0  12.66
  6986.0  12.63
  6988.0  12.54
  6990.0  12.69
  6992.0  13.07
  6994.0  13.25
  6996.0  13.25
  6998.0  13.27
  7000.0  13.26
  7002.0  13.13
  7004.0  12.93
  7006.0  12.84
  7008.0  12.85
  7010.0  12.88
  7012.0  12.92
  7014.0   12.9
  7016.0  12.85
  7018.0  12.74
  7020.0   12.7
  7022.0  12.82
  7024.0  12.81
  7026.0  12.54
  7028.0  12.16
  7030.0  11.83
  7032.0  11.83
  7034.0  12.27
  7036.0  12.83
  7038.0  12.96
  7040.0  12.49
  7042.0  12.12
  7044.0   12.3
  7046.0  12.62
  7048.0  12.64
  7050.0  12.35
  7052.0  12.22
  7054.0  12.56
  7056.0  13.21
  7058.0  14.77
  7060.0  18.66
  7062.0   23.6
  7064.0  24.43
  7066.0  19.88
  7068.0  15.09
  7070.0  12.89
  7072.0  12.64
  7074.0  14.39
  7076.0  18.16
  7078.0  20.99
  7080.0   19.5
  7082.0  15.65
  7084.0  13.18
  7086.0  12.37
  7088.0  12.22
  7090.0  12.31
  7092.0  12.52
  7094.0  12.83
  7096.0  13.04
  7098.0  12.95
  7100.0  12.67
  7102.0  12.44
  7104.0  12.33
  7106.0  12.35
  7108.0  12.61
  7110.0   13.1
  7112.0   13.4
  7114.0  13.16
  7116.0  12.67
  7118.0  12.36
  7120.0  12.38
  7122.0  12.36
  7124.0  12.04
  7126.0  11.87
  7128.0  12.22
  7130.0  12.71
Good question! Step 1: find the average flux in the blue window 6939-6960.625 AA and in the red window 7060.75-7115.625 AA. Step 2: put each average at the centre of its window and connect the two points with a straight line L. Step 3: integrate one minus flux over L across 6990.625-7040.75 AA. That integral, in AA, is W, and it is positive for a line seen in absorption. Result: 3.8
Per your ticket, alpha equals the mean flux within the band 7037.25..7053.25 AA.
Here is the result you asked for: 12.5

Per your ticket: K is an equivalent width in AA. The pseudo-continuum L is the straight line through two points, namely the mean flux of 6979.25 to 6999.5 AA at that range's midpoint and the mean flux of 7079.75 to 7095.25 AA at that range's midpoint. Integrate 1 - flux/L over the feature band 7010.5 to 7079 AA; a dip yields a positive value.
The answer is -4.91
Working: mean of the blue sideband 12.9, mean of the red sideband 13.5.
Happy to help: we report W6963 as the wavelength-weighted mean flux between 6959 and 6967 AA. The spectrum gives 13.3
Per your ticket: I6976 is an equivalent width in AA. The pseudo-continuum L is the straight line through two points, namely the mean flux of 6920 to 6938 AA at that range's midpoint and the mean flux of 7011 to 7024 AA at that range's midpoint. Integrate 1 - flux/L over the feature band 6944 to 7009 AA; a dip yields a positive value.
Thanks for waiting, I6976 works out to 5.71 AA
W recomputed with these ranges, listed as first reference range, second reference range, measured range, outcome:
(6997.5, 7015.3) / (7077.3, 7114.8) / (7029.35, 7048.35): 1.2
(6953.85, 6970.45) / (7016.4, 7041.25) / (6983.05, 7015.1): -0.3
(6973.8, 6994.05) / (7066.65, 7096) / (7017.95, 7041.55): 2.0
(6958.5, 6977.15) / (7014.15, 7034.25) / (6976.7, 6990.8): 0.2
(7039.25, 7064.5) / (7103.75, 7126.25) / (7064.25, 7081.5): -3.7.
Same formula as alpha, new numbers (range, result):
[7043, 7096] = 15.1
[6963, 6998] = 12.9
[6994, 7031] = 12.8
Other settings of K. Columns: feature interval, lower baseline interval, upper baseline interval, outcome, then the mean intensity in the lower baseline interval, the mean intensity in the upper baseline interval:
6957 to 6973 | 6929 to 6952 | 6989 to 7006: -0.4 AA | 12.8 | 13.1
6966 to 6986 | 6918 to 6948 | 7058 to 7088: 3.4 AA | 14.7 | 17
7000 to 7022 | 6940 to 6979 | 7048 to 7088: 2.2 AA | 12.9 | 15.9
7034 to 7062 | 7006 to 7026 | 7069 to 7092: 0.6 AA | 12.8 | 14.8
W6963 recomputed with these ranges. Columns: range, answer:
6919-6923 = 18.6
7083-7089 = 12.6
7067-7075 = 13.8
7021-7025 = 12.8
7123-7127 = 12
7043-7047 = 12.5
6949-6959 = 13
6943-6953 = 12.5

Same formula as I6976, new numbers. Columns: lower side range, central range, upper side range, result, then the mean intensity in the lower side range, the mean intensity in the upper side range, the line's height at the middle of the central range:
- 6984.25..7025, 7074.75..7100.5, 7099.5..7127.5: -3.9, 12.9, 12.5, 12.6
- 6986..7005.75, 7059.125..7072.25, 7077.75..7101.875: -4.6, 13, 13.9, 13.7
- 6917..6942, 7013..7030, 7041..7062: 1.8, 15.2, 13.8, 14.2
